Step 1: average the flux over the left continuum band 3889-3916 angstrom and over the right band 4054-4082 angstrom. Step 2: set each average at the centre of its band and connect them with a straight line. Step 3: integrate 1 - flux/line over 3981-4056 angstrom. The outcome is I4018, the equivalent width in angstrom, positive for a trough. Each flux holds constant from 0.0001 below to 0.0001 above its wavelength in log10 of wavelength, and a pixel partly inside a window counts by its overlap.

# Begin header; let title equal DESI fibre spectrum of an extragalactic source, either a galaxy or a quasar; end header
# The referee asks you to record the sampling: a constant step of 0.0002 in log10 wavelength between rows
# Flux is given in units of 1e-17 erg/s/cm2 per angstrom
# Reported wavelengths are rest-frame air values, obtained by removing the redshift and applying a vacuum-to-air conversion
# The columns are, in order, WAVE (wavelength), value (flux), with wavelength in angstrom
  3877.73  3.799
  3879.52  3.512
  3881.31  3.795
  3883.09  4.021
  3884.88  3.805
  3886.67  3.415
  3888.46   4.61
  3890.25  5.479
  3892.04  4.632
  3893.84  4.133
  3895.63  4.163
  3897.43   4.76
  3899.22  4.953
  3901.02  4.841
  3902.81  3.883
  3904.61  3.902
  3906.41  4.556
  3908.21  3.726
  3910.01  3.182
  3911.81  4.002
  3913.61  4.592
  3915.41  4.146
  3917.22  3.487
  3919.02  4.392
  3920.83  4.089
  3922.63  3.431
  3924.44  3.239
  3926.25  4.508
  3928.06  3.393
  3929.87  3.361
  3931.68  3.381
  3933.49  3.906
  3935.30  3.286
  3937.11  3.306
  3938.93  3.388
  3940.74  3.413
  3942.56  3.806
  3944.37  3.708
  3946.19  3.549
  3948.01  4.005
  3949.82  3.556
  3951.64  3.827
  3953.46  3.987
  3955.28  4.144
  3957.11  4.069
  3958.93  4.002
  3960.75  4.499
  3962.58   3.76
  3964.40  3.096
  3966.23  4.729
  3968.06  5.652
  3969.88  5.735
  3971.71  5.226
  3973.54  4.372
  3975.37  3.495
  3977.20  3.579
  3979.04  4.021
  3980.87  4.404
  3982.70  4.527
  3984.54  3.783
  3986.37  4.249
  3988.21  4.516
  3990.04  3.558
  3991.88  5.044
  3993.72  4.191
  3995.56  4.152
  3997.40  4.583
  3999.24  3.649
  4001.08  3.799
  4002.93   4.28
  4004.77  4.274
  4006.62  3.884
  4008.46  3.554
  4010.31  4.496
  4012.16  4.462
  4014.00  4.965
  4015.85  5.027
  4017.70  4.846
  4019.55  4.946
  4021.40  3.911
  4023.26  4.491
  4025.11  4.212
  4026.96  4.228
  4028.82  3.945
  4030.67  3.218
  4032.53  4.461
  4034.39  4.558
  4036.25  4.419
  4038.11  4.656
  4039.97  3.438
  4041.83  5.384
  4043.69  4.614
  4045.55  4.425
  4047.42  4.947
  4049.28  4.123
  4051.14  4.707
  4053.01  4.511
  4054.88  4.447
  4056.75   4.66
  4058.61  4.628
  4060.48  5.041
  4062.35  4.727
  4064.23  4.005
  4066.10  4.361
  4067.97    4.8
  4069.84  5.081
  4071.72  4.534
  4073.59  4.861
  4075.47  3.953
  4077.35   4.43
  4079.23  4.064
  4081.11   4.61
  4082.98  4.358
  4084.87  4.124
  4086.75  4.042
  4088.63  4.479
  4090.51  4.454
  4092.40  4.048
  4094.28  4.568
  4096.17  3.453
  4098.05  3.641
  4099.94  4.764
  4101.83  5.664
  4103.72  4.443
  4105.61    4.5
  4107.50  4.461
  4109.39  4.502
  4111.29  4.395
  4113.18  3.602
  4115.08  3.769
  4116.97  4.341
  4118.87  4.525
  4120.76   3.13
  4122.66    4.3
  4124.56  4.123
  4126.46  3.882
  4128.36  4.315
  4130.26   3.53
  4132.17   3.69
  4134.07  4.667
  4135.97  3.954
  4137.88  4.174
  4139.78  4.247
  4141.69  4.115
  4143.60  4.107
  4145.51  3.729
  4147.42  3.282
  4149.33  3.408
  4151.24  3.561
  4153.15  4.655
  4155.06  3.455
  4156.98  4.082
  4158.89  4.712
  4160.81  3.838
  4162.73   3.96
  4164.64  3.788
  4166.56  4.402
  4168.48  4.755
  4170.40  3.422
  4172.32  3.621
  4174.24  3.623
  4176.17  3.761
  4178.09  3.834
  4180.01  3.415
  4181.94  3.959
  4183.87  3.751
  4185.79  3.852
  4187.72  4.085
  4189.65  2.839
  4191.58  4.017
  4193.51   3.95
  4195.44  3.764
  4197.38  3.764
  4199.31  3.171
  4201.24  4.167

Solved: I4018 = 2.4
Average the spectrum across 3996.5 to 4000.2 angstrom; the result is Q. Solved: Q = 4.11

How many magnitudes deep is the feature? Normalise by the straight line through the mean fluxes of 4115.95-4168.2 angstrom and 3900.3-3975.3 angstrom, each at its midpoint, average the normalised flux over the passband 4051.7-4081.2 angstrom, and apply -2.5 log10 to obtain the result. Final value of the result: -0.14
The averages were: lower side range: 3.97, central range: 4.54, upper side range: 4.01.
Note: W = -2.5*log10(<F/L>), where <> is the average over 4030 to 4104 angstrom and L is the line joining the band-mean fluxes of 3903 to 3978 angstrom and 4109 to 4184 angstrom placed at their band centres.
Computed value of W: -0.128 mag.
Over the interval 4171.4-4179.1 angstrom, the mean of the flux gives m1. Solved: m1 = 3.71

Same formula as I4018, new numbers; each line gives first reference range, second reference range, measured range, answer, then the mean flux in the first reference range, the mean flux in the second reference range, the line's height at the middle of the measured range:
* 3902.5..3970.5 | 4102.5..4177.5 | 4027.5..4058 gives -3.4 angstrom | 3.91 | 4.03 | 3.97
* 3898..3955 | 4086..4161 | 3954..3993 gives -4.0 angstrom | 3.84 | 4.12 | 3.91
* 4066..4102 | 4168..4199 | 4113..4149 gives 1.0 angstrom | 4.39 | 3.75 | 4.09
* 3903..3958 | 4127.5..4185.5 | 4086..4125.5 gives -3.6 angstrom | 3.78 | 3.93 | 3.89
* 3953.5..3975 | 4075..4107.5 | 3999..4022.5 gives 0.3 angstrom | 4.44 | 4.34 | 4.4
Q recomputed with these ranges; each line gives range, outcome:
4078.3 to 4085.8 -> 4.29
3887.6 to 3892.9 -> 4.91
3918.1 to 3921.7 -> 4.24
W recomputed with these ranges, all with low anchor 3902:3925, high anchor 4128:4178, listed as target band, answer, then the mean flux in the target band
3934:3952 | 0.09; 3.59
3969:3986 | -0.11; 4.34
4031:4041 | -0.09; 4.25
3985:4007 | -0.07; 4.18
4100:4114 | -0.15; 4.53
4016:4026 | -0.15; 4.52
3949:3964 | -0.01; 3.95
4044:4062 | -0.17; 4.62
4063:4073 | -0.16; 4.57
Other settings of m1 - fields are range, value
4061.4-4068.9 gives 4.47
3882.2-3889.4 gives 3.97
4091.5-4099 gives 3.93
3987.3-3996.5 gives 4.29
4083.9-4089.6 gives 4.22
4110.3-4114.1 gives 4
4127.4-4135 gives 4.05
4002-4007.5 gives 4.14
